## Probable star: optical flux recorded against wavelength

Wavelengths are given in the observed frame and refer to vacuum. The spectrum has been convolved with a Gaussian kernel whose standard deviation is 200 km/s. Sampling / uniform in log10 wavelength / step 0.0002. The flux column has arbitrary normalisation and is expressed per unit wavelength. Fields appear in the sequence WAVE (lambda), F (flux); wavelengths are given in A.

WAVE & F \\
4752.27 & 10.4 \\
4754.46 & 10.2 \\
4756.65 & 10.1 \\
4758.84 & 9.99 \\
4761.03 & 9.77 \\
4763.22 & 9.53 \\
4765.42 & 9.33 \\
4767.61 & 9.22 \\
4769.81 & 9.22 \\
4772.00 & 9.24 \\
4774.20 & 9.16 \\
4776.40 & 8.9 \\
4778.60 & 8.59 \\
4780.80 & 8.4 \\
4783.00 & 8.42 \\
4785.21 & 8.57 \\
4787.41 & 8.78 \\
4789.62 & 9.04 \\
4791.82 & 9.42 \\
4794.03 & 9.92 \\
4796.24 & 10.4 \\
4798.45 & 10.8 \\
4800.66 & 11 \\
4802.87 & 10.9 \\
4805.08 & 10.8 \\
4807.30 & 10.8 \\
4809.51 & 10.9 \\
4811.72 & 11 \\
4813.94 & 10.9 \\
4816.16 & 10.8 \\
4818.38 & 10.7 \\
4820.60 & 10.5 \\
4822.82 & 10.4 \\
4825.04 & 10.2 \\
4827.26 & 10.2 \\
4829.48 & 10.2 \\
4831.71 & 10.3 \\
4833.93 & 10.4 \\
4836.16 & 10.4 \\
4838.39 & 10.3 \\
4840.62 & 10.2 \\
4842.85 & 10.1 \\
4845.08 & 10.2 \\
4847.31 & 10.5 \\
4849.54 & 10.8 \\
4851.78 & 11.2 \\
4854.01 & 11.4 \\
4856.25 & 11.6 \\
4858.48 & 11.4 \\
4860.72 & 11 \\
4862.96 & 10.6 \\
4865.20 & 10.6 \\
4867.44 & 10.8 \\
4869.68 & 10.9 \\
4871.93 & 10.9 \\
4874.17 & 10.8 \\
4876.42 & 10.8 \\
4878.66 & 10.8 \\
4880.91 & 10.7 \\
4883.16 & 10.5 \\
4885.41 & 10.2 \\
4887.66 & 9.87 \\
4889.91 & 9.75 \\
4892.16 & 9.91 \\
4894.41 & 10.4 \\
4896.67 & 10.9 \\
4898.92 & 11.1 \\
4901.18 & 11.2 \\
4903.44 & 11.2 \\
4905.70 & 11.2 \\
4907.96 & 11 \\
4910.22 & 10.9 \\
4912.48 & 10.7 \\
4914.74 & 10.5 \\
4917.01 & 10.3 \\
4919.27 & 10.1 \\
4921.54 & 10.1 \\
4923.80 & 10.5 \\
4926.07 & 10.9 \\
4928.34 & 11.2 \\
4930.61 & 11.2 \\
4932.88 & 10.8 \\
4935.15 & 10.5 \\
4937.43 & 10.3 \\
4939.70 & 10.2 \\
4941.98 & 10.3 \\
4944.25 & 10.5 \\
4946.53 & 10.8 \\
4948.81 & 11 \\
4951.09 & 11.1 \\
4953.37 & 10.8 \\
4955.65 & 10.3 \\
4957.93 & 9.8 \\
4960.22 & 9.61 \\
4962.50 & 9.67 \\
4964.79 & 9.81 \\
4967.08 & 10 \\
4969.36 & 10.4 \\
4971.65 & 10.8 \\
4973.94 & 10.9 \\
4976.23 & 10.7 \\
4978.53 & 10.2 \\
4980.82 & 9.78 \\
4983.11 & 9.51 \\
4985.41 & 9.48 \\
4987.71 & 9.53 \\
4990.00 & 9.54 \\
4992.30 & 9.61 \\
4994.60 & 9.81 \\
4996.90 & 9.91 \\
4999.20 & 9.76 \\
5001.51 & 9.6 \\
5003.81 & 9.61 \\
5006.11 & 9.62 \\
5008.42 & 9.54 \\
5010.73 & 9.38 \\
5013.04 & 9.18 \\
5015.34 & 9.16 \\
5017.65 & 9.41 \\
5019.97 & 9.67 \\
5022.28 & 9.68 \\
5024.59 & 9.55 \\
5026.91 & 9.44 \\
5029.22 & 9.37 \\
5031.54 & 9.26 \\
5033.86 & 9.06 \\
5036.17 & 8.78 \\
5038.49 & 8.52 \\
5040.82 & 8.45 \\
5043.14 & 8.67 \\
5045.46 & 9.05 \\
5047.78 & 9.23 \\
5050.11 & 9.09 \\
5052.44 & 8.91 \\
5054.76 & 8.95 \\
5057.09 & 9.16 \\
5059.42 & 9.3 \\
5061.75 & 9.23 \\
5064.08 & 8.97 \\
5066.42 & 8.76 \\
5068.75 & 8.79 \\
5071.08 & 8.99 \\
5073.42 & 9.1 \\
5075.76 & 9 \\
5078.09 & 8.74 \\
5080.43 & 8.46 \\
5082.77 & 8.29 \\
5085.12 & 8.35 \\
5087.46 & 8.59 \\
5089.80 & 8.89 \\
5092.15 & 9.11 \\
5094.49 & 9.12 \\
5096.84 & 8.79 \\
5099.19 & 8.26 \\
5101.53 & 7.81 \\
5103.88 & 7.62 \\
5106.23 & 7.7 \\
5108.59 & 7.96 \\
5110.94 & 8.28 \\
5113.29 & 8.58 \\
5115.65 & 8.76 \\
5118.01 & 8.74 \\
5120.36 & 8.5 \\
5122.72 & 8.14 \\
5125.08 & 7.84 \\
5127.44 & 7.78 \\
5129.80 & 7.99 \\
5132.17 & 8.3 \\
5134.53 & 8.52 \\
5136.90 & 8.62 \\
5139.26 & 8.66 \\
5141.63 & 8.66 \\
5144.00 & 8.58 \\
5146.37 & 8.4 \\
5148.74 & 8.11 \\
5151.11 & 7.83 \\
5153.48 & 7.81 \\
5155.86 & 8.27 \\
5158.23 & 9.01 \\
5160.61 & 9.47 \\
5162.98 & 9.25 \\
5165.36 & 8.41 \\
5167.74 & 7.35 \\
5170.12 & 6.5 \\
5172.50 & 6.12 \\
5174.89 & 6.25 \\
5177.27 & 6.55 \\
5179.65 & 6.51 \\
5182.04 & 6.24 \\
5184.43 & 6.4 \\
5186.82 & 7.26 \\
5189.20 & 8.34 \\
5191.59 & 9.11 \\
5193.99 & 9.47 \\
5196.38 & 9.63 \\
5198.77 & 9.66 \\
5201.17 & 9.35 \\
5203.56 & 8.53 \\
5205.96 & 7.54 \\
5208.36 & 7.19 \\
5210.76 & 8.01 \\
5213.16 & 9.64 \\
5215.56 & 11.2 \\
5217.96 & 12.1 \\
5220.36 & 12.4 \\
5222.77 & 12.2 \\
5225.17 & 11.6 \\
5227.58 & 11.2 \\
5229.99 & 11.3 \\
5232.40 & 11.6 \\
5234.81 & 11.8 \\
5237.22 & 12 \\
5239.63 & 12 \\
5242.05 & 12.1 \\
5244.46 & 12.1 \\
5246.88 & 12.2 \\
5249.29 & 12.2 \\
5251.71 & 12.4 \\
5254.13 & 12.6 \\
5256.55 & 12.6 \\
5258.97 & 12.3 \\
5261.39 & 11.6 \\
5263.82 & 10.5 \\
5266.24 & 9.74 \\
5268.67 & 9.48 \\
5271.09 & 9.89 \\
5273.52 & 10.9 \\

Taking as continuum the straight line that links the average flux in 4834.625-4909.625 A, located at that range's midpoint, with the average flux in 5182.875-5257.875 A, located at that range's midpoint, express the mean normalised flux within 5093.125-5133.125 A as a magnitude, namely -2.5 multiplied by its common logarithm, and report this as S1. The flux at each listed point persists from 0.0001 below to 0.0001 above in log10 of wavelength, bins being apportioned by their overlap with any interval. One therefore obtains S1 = 0.27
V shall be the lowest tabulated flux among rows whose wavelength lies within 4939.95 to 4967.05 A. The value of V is 9.61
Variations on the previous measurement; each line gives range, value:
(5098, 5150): 7.62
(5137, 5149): 8.11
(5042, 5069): 8.67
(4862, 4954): 9.75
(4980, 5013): 9.38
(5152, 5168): 7.35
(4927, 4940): 10.2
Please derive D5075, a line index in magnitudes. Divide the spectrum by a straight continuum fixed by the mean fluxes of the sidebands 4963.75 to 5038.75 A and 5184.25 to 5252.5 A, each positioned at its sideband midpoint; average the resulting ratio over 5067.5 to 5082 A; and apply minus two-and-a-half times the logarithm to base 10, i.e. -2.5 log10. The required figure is 0.13 mag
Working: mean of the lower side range 9.67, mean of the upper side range 10.4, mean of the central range 8.84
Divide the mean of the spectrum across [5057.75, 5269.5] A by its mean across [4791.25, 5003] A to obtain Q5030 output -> 0.9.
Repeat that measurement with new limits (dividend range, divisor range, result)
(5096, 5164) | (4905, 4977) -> 0.79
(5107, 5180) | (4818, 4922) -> 0.76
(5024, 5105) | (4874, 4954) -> 0.83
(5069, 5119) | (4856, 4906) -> 0.80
